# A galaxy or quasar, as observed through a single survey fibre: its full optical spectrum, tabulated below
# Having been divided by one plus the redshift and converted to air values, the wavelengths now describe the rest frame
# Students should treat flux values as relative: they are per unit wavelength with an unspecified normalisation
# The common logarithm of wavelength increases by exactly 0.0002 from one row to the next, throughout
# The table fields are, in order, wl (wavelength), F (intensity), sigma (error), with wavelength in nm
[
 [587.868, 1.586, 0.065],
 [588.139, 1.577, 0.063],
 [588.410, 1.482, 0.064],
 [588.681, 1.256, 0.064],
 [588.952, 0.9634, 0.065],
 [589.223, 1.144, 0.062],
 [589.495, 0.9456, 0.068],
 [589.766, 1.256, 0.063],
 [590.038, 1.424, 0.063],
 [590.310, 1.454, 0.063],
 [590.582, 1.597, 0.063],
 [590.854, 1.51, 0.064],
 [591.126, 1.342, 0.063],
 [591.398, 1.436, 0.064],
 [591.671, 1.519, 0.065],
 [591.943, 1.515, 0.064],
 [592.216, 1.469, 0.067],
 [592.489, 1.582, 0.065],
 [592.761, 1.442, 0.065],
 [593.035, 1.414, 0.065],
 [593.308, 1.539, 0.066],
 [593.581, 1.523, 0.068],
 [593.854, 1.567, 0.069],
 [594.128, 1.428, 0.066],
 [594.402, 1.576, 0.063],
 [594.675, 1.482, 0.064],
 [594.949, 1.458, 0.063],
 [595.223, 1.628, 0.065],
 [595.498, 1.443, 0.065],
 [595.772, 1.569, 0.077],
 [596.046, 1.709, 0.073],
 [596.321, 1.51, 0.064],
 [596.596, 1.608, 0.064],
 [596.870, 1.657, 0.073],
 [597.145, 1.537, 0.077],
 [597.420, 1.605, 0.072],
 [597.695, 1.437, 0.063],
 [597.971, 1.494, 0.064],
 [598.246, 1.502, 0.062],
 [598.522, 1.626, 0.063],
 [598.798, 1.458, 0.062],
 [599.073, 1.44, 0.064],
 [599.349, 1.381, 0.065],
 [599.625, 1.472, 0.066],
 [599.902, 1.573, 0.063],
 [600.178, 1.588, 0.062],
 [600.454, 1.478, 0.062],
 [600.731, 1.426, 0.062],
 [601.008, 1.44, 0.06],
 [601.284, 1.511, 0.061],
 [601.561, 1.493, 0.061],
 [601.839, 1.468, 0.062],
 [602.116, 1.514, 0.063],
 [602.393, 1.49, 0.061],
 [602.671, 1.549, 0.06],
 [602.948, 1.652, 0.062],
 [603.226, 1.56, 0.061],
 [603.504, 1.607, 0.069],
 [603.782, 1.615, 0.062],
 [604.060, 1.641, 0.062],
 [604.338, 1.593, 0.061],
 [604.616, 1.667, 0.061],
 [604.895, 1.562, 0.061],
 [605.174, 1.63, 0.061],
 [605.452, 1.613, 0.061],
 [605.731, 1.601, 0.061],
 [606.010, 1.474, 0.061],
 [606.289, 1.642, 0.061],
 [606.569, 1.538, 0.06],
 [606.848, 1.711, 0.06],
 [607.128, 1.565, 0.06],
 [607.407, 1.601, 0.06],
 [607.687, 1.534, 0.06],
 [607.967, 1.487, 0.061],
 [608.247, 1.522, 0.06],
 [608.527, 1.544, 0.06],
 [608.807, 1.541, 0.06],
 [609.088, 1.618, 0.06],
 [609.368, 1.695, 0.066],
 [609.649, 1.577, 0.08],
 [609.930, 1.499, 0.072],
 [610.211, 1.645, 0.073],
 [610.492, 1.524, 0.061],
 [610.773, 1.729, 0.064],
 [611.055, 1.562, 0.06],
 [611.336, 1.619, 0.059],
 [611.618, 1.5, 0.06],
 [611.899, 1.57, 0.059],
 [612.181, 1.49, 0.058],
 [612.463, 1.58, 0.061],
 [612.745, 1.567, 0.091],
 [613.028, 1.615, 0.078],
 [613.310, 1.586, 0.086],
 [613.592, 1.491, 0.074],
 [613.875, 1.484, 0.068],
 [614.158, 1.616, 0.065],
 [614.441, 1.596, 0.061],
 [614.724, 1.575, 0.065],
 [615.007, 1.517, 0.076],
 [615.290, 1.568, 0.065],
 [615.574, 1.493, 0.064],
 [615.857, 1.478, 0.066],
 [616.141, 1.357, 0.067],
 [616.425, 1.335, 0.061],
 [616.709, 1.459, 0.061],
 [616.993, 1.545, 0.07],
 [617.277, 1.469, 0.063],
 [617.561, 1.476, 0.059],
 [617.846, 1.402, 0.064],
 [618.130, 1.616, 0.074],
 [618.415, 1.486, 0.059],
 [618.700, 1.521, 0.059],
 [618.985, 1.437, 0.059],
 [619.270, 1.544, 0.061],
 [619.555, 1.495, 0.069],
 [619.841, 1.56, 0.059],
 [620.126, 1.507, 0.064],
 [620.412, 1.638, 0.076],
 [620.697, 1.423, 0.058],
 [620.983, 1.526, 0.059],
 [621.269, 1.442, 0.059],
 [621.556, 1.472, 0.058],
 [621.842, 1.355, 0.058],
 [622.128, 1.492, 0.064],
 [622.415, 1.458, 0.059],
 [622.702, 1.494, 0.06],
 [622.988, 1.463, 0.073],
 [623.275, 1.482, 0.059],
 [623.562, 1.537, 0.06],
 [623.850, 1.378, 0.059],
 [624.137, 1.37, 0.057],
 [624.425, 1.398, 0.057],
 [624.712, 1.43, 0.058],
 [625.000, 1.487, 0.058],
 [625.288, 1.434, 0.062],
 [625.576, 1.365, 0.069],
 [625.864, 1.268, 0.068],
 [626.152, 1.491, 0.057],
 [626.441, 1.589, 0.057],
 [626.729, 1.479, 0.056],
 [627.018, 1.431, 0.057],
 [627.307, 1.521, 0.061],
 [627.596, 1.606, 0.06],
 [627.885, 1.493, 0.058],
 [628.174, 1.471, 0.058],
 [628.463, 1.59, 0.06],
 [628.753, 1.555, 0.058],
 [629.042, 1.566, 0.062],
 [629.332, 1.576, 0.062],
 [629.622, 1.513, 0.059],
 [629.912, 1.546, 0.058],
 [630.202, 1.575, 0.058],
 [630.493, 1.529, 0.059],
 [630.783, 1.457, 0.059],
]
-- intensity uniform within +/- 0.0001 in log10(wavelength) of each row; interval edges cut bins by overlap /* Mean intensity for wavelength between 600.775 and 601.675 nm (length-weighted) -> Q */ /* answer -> 1.48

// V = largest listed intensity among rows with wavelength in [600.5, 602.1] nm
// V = 1.511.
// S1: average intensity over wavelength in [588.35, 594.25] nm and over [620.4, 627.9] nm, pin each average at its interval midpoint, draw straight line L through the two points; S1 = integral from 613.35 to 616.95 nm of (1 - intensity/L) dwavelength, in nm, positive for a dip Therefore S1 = -0.144 nm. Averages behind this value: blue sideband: 1.4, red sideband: 1.46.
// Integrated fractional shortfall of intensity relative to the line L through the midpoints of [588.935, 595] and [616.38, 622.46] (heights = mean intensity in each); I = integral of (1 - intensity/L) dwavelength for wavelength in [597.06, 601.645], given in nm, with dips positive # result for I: -0.18 nm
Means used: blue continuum 1.43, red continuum 1.49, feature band 1.5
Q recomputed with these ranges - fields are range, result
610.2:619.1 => 1.53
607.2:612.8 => 1.57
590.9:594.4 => 1.49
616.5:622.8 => 1.49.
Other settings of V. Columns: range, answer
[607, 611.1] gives 1.729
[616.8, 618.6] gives 1.616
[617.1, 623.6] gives 1.638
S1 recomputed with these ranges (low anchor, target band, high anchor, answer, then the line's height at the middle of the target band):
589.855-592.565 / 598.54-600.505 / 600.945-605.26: 0.06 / 1.54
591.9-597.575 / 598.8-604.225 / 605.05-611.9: 0.14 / 1.56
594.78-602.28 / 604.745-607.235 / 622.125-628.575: -0.15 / 1.5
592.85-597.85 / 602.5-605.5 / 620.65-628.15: -0.18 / 1.51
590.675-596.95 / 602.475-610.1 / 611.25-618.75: -0.34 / 1.52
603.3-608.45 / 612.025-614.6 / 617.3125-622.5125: -0.04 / 1.54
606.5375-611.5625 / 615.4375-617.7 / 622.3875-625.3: 0.09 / 1.51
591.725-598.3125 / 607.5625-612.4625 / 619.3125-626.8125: -0.24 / 1.49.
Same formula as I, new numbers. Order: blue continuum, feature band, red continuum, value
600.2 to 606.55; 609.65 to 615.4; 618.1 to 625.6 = -0.195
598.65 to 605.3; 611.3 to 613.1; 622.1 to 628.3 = -0.068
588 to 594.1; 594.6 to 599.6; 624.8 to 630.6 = -0.372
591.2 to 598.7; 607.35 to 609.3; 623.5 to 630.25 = -0.057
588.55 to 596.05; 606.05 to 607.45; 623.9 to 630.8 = -0.142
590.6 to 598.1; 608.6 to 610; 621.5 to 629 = -0.088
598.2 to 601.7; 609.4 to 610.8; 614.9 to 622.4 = -0.098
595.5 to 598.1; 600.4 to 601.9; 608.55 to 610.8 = 0.100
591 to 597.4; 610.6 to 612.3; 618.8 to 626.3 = -0.108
